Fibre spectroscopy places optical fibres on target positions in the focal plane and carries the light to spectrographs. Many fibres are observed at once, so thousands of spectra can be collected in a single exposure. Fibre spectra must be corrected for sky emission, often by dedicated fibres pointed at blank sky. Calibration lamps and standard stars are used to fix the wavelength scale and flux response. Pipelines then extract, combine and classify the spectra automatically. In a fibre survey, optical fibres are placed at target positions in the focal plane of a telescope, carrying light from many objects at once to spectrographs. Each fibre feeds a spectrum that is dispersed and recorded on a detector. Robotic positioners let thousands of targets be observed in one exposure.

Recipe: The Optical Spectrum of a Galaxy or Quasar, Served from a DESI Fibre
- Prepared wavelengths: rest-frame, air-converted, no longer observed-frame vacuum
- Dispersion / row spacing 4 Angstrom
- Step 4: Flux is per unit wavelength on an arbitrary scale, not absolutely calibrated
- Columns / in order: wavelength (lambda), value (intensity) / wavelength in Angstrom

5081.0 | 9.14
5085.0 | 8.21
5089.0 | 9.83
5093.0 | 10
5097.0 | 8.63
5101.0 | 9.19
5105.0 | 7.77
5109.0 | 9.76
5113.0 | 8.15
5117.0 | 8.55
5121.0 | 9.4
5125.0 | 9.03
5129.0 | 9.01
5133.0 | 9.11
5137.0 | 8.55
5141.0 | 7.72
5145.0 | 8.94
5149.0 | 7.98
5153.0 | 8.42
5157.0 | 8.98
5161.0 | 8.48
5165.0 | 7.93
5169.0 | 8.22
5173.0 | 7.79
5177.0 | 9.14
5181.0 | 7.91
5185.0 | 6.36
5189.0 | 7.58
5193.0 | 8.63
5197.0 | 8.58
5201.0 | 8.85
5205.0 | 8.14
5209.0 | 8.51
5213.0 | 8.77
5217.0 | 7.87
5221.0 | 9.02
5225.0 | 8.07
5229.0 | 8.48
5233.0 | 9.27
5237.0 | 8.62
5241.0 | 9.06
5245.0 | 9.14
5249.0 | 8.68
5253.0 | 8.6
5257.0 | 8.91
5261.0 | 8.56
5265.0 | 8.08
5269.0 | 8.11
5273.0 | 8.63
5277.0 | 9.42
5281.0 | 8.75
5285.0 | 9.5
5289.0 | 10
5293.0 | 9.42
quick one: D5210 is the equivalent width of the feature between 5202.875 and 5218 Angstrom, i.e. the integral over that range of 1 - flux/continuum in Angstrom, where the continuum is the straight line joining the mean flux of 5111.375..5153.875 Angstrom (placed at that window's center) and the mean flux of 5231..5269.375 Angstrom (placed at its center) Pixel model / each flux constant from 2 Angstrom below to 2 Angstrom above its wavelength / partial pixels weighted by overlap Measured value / 0.6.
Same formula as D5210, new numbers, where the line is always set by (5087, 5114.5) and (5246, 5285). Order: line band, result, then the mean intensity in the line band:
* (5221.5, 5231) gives 0.42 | 8.39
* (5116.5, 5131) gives -0.05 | 9.04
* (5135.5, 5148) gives 0.85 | 8.36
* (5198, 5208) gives 0.37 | 8.51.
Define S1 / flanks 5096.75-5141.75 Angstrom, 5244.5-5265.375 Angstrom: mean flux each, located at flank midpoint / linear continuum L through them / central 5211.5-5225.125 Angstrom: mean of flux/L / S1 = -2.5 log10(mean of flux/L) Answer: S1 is 0.03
